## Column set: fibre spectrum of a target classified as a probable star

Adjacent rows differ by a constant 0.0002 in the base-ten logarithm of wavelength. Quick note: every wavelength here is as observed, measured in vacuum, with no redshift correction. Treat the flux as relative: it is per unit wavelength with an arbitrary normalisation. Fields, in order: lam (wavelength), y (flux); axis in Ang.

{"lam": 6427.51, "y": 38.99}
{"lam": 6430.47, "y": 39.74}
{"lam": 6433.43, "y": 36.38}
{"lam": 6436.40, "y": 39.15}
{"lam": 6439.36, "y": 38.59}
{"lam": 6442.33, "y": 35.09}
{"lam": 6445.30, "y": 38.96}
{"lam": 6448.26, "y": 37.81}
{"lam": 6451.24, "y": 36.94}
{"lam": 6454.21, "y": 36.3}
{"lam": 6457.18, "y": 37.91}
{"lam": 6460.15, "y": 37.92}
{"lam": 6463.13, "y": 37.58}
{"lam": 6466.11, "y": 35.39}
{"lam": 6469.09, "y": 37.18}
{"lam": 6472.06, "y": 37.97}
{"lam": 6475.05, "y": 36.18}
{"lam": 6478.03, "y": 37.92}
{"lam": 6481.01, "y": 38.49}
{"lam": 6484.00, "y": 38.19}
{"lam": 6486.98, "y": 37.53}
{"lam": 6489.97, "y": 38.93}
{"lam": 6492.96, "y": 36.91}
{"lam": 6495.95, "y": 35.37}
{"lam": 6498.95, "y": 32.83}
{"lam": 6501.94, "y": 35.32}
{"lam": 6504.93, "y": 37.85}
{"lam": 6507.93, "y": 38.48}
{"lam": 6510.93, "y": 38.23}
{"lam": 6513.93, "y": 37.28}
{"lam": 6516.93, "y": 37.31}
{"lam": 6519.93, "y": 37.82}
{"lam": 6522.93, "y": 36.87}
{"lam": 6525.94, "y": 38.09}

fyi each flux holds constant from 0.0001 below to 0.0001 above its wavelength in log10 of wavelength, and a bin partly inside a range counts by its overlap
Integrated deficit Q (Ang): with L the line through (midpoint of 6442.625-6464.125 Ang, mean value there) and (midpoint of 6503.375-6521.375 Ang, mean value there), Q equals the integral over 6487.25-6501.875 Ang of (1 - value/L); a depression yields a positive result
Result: 0.64 Ang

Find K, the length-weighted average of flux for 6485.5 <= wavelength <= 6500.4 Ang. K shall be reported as 36.3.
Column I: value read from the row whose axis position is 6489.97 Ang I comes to 38.93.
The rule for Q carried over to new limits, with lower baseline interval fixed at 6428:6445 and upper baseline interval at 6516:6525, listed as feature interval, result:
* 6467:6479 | 0.2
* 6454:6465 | 0.1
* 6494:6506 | 0.7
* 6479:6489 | -0.1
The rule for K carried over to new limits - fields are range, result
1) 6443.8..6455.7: 37.5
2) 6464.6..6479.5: 36.9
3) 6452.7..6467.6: 37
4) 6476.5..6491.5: 38.2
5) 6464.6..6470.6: 36.3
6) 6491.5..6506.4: 35.7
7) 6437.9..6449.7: 37.6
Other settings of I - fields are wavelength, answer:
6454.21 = 36.3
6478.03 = 37.92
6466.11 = 35.39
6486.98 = 37.53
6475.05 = 36.18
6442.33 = 35.09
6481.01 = 38.49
